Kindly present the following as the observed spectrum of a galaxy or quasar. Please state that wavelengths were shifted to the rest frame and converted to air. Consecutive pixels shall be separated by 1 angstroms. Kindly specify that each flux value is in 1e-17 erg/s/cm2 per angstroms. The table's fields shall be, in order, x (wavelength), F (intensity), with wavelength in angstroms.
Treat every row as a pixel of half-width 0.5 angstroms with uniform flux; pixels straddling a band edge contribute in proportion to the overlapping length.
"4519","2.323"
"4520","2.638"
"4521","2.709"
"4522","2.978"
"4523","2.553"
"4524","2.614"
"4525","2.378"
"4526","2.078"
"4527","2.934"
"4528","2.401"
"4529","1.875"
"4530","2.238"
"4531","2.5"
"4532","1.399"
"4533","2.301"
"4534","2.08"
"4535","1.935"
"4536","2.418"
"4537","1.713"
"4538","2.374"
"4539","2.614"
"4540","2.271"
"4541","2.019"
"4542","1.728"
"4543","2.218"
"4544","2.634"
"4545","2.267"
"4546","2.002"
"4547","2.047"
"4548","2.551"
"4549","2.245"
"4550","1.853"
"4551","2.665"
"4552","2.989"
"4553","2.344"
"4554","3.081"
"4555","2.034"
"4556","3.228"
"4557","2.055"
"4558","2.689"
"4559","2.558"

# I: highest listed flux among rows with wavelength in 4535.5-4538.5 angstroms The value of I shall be 2.418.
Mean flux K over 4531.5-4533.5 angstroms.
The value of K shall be 1.85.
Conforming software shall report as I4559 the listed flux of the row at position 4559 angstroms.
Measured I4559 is 2.558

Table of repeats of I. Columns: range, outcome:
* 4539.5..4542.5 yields 2.271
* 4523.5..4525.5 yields 2.614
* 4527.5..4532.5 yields 2.5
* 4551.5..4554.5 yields 3.081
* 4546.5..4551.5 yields 2.665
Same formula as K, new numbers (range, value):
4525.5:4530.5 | 2.31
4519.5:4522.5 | 2.77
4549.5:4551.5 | 2.26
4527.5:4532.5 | 2.08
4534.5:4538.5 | 2.11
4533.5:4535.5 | 2.01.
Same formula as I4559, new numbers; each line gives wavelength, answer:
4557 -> 2.055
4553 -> 2.344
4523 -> 2.553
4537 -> 1.713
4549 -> 2.245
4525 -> 2.378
